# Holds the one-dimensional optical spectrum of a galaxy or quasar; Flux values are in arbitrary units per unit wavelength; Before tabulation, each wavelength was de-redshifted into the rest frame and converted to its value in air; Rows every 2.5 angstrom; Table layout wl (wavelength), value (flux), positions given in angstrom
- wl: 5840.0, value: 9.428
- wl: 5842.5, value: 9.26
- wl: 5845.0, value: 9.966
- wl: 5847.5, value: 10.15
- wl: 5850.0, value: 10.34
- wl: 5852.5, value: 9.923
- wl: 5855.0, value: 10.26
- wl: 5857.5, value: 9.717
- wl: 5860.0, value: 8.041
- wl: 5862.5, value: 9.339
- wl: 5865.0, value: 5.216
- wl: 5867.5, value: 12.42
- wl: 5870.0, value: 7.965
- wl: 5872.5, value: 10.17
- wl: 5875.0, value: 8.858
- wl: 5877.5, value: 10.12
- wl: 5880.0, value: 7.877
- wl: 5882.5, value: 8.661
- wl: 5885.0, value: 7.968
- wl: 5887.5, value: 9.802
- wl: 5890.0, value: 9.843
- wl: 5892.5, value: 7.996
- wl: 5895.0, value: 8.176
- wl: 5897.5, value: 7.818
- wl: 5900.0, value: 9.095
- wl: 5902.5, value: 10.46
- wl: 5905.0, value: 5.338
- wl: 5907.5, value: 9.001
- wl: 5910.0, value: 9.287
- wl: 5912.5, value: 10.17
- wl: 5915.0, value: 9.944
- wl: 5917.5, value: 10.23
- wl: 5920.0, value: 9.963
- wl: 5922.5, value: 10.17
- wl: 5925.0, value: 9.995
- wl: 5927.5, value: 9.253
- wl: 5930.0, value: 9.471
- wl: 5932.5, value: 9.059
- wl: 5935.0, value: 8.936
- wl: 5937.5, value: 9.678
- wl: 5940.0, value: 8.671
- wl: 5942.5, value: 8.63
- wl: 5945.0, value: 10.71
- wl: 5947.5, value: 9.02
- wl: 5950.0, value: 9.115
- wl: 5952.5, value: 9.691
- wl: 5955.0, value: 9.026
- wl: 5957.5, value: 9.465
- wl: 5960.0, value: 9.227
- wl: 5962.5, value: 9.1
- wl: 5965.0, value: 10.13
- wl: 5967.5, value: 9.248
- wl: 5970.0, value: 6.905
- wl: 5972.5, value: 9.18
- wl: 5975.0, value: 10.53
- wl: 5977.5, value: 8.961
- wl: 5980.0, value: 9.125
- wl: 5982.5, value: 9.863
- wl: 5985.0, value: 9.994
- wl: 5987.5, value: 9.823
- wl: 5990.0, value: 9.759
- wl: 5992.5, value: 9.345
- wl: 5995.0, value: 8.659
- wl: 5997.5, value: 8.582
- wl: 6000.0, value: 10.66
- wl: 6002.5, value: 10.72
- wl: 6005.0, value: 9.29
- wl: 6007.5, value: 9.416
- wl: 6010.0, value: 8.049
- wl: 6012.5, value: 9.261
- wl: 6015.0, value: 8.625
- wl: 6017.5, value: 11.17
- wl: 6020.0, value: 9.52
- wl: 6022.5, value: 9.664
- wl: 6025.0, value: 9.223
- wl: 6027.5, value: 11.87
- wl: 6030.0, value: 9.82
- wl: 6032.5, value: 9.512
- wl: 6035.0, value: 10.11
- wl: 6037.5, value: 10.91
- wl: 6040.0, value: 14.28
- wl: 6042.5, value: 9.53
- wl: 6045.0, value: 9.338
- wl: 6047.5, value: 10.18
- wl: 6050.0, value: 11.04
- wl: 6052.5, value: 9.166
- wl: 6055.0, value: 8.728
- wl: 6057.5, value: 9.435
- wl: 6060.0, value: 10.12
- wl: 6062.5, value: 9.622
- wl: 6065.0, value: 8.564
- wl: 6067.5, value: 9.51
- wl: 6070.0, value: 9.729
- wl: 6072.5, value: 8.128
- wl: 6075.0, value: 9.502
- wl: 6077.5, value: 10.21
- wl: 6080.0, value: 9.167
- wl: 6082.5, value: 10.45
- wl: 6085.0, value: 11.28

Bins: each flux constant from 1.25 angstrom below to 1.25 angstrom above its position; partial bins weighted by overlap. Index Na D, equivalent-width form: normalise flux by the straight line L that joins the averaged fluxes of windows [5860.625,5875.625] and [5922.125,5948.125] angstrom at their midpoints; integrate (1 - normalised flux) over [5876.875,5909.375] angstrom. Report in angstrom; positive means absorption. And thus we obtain 1.8 angstrom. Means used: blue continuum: 8.96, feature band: 8.61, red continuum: 9.4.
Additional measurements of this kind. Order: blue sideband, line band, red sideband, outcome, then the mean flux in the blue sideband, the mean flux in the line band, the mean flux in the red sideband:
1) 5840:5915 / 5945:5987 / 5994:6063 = 1.0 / 9.1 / 9.34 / 9.88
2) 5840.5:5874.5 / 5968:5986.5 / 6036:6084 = 0.9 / 9.43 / 9.23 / 9.88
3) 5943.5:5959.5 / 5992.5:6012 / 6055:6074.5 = 0.1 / 9.48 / 9.34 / 9.27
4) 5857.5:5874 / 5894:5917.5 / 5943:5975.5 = 0.5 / 8.92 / 8.89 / 9.29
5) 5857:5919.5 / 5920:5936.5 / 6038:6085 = -0.7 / 8.94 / 9.52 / 9.87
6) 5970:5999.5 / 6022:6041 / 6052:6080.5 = -2.7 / 9.36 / 10.7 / 9.33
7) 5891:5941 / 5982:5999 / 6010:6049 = 0.6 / 9.14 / 9.43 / 10.1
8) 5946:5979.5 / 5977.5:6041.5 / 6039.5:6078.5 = -2.7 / 9.21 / 9.87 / 9.73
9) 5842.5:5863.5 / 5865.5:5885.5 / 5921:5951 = 1.0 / 9.69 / 9.15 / 9.4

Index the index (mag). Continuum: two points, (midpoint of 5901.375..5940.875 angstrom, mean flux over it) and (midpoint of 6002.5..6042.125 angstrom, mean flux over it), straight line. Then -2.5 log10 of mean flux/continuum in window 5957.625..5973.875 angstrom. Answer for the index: 0.08 mag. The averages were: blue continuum 9.35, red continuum 10.1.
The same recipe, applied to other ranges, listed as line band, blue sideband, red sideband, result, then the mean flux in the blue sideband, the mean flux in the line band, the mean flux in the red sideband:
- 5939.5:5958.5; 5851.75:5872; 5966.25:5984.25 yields -0.02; 9.13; 9.31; 9.14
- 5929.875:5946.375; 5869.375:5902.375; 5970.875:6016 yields -0.02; 8.87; 9.29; 9.42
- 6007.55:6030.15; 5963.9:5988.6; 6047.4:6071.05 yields -0.02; 9.37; 9.67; 9.58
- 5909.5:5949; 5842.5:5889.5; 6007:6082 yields -0.01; 9.28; 9.58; 9.79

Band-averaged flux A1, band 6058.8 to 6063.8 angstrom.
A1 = 9.86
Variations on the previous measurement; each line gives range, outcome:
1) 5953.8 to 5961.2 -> 9.24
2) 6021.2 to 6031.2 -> 10.1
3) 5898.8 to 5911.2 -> 8.63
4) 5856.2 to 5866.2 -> 8.1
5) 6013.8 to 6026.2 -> 9.65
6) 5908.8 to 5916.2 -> 9.8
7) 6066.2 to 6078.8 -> 9.41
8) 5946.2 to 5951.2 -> 9.08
